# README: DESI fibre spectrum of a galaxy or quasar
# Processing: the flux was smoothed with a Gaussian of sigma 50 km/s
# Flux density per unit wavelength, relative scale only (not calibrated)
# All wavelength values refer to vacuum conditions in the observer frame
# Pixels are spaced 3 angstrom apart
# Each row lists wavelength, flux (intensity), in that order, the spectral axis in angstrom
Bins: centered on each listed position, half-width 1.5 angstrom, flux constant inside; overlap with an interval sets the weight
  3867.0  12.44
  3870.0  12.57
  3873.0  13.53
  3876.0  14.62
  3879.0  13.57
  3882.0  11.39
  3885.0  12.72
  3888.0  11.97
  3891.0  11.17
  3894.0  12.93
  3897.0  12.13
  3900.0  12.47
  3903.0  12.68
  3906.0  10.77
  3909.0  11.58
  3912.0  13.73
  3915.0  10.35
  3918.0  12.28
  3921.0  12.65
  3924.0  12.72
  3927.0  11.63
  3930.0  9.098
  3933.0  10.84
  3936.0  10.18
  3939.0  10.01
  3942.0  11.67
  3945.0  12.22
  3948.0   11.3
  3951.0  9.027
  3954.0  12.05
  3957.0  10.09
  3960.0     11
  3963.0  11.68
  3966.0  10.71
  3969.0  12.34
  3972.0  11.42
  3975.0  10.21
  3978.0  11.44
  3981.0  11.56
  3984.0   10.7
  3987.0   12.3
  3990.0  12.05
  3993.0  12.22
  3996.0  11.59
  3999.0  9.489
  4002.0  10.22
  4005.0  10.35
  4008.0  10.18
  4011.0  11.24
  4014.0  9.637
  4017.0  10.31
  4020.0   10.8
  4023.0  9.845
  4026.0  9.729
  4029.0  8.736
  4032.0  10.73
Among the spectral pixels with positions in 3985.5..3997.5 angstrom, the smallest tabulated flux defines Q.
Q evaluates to 11.59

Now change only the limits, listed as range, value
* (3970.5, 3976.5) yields 10.21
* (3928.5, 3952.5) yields 9.027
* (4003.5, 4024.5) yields 9.637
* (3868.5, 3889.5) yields 11.39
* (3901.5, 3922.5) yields 10.35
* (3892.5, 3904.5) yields 12.13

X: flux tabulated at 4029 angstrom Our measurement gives 8.736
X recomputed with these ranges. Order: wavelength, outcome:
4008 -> 10.18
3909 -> 11.58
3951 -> 9.027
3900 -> 12.47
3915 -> 10.35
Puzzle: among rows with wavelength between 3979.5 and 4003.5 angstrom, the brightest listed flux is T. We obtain 12.3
